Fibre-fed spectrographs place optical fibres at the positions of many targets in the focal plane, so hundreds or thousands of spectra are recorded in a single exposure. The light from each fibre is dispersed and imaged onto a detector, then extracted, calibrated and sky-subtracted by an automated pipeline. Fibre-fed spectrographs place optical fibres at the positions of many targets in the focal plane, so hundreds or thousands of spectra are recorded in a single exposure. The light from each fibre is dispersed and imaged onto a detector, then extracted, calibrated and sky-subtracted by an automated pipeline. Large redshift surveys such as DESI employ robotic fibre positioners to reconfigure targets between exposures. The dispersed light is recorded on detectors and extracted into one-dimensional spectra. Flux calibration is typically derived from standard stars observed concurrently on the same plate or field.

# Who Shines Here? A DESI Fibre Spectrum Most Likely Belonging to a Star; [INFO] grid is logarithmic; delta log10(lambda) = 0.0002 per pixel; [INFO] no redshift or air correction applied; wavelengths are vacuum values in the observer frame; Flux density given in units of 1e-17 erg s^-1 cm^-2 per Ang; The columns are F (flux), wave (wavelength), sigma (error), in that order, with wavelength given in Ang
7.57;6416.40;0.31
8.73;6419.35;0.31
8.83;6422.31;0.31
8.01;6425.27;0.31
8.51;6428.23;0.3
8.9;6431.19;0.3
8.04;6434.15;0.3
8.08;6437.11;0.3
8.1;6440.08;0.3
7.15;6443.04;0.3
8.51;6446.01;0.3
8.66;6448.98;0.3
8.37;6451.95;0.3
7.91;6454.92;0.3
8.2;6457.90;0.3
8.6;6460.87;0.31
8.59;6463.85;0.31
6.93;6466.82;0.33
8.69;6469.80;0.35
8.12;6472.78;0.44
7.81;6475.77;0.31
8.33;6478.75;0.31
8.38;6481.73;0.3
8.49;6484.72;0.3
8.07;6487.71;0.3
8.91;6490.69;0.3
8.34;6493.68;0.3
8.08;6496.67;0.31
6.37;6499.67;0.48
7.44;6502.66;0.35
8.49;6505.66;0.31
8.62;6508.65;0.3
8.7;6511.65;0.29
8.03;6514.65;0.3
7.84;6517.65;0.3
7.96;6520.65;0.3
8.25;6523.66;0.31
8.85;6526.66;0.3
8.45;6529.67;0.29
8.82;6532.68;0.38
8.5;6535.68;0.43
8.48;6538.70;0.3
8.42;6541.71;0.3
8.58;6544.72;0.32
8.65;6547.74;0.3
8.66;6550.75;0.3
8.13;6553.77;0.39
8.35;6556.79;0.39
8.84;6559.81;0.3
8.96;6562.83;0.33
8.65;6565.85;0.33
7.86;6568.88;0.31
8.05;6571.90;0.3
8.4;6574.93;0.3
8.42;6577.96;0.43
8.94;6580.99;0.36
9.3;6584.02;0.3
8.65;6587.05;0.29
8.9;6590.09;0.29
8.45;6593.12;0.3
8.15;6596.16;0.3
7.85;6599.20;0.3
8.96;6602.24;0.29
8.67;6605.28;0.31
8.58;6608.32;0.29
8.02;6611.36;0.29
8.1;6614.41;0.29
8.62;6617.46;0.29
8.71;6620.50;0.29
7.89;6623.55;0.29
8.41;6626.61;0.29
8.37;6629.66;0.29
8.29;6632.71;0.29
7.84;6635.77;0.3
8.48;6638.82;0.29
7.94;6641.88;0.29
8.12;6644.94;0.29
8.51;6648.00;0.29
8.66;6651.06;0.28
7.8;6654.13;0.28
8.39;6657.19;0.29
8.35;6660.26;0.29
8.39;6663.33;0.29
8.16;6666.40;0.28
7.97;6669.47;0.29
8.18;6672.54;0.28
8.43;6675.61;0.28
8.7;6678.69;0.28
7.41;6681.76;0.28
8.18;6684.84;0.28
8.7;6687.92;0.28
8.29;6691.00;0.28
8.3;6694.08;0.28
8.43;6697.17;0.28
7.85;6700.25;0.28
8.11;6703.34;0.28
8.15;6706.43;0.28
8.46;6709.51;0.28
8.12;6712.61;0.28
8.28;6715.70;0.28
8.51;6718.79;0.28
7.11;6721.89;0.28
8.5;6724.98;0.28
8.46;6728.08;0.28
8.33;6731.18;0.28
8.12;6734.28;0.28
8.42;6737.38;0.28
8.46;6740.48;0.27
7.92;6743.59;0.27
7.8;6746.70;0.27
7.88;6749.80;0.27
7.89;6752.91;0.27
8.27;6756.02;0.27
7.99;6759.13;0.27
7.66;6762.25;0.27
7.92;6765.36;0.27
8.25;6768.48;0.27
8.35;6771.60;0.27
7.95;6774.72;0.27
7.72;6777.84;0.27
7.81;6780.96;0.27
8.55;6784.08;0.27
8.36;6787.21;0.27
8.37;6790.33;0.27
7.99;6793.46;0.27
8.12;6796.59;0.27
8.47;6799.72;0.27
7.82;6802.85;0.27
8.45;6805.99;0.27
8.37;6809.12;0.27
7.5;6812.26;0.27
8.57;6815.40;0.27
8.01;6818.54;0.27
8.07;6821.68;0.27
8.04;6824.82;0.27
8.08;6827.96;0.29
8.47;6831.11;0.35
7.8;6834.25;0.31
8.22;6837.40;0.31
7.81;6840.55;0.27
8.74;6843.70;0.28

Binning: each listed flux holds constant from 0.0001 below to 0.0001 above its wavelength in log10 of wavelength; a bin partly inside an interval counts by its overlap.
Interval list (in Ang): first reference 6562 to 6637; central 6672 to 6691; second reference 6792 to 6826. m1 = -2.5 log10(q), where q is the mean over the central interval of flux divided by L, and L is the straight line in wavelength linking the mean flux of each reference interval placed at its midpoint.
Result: 0.006 mag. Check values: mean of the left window 8.44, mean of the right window 8.13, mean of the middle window 8.27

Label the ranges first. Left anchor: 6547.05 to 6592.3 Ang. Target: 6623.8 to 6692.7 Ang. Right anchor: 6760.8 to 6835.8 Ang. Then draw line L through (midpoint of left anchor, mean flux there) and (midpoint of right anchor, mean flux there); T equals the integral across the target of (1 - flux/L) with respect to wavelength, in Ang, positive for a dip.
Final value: 1.3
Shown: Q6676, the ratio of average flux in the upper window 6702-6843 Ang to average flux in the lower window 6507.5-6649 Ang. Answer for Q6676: 1.0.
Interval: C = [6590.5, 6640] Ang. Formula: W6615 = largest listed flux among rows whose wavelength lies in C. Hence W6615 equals 8.96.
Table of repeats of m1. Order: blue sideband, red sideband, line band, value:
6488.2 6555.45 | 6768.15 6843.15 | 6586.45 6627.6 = -0.022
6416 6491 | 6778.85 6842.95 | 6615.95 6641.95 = -0.014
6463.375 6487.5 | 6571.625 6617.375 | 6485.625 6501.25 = 0.030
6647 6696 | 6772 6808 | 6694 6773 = 0.011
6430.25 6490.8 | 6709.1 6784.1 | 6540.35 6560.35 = -0.043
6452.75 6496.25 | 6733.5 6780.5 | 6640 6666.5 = -0.021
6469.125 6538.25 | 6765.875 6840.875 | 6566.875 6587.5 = -0.039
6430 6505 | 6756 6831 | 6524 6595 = -0.059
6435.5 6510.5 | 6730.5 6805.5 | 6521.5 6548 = -0.053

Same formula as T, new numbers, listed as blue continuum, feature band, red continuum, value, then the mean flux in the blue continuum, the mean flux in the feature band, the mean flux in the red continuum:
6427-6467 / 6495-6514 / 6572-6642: 0.78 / 8.22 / 7.96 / 8.43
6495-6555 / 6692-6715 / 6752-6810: -0.12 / 8.27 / 8.21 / 8.12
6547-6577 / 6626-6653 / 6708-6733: 0.18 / 8.45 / 8.28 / 8.22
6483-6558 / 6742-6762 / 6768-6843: 0.56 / 8.3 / 7.94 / 8.14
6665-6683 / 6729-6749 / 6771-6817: -0.04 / 8.16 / 8.17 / 8.16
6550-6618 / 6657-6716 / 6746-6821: 0.35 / 8.5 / 8.24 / 8.09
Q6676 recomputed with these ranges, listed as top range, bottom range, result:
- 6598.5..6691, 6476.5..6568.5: 0.99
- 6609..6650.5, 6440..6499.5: 1.01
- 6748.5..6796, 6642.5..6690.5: 0.98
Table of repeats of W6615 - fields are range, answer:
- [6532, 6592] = 9.3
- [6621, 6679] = 8.7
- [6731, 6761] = 8.46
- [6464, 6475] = 8.69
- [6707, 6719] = 8.51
